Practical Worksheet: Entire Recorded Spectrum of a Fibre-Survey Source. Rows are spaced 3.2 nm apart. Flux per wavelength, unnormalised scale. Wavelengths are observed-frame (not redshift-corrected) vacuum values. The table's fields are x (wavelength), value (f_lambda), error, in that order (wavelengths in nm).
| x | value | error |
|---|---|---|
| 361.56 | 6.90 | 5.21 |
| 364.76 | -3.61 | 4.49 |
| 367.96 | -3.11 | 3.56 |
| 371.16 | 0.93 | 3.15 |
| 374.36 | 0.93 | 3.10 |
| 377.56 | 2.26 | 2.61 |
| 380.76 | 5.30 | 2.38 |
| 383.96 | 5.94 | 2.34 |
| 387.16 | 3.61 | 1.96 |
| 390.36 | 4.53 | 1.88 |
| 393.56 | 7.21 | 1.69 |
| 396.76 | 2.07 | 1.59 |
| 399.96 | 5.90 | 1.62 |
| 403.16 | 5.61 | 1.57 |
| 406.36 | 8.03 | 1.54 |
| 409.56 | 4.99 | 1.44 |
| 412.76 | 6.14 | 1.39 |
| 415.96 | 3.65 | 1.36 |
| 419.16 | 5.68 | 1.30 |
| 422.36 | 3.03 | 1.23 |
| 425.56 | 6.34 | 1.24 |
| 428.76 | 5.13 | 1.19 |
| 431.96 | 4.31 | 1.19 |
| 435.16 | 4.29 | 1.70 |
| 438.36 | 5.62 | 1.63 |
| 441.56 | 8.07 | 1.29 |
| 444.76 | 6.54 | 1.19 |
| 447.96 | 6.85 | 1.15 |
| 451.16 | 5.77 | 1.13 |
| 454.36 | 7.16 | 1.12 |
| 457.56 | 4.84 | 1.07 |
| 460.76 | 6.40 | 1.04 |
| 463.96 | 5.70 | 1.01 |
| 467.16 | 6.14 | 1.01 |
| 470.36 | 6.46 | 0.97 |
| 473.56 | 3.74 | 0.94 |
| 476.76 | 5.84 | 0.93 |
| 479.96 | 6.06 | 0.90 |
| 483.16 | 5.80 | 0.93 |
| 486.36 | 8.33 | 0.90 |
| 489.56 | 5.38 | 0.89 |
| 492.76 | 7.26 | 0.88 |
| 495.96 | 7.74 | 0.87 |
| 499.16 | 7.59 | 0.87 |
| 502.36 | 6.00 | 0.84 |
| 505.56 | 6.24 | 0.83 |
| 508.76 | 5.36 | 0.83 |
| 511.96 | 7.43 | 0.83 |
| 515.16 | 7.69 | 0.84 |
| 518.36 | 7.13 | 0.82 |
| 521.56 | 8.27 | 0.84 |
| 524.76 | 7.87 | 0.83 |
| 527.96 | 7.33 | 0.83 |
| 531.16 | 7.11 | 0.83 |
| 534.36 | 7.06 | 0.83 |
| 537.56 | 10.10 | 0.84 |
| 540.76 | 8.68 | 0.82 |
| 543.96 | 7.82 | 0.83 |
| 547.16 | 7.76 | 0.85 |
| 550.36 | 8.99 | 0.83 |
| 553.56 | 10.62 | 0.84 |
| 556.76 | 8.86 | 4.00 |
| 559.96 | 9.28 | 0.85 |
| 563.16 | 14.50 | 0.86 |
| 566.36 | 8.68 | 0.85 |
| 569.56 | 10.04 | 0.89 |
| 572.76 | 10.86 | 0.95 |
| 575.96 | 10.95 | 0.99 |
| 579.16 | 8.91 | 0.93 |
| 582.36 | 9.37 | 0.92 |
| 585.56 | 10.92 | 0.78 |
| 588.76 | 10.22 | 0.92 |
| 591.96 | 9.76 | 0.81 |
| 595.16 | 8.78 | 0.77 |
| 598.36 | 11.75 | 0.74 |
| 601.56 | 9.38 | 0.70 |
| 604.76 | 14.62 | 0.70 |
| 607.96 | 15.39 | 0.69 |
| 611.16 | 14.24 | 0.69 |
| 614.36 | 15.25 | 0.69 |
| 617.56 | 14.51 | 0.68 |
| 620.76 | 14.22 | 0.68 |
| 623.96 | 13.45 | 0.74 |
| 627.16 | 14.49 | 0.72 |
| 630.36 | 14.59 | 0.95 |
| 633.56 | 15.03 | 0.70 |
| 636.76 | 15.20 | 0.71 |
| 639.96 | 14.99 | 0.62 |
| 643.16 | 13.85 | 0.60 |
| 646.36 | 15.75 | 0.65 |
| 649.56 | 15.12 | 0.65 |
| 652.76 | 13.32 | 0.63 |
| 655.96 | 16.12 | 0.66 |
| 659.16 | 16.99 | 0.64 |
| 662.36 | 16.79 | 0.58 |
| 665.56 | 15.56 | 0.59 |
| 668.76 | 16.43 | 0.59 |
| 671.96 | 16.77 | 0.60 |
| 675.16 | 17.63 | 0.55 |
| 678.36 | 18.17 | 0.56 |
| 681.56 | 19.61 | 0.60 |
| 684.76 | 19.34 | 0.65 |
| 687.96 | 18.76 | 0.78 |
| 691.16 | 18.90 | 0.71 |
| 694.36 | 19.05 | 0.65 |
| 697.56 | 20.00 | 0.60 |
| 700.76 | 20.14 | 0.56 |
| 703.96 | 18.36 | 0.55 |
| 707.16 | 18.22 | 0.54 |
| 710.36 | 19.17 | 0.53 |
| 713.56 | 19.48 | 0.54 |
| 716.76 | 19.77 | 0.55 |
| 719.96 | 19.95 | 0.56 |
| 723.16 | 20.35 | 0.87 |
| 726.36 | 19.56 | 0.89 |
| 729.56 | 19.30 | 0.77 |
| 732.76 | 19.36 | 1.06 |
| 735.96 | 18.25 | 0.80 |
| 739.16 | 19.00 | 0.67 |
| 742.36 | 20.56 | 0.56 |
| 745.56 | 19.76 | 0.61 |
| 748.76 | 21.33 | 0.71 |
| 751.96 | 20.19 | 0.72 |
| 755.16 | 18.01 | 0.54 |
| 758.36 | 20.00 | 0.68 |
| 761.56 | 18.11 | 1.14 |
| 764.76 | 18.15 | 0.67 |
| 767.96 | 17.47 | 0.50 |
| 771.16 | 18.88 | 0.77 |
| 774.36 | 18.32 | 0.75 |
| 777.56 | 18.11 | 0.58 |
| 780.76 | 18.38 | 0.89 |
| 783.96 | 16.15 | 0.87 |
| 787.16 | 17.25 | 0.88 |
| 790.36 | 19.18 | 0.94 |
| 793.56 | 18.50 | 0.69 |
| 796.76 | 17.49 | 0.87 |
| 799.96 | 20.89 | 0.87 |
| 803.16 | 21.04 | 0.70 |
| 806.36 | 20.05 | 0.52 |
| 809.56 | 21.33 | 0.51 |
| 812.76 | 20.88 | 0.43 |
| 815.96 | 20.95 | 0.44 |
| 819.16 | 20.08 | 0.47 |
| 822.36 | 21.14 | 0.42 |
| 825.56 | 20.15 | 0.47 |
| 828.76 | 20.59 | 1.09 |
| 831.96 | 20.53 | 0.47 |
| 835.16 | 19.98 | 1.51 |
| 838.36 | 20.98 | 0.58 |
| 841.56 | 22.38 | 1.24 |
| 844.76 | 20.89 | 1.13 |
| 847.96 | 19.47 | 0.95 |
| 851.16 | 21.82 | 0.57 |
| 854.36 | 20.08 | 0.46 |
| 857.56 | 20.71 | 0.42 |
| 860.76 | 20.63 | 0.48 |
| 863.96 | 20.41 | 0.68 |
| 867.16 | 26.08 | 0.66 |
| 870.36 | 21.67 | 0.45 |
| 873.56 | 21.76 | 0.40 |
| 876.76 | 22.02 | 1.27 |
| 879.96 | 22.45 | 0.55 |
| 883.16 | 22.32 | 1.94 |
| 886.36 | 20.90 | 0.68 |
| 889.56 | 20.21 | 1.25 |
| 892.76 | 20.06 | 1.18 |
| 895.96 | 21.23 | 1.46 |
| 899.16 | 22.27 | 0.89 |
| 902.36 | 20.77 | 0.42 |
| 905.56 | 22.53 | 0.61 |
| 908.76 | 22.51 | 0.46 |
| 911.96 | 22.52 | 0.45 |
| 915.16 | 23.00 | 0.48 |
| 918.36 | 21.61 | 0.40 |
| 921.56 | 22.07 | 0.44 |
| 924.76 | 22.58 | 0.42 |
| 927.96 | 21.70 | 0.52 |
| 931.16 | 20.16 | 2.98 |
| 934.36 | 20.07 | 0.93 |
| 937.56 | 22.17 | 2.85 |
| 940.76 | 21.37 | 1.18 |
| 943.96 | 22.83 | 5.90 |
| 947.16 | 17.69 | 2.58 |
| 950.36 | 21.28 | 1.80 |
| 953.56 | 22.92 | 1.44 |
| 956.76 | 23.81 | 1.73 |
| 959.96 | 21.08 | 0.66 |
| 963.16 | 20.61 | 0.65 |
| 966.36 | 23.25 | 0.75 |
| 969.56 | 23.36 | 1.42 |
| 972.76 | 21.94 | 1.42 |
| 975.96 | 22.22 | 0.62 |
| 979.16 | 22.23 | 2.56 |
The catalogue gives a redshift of 0.514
